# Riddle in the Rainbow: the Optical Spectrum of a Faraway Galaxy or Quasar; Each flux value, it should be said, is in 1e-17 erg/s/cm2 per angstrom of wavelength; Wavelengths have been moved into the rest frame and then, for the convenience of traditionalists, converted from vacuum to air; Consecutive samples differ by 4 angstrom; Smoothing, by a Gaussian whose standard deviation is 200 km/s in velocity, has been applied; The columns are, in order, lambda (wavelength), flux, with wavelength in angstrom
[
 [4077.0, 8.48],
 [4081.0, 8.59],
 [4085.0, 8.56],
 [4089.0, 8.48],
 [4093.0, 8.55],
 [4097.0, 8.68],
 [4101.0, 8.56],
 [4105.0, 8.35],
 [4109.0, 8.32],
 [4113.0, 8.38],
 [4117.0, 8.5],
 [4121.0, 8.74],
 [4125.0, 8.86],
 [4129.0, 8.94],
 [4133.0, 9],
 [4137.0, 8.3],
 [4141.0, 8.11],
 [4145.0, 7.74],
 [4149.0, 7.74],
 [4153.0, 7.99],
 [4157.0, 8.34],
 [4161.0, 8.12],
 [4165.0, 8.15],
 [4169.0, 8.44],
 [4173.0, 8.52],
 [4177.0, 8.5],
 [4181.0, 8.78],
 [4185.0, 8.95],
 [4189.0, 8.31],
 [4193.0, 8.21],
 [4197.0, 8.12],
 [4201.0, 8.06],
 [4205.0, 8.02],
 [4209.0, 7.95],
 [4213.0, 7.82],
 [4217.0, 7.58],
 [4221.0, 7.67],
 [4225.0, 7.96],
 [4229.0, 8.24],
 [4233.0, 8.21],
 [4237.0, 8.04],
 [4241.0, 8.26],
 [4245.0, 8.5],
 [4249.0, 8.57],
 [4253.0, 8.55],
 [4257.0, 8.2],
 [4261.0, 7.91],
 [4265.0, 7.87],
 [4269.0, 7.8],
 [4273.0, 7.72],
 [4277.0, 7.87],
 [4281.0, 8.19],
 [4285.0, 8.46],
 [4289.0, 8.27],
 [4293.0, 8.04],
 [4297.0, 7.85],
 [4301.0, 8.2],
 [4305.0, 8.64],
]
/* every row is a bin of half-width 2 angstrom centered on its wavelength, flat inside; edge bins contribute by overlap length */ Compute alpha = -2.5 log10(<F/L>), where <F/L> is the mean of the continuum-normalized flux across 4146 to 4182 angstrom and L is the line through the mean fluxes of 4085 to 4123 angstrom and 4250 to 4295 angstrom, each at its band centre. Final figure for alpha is 0.013 mag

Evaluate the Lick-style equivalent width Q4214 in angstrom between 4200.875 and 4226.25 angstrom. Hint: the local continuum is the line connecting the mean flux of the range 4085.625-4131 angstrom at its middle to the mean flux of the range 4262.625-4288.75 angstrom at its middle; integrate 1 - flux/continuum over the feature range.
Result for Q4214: 1.1 angstrom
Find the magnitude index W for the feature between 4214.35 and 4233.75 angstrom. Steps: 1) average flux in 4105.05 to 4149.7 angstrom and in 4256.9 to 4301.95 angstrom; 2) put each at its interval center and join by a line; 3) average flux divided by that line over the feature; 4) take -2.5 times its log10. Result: 0.04 mag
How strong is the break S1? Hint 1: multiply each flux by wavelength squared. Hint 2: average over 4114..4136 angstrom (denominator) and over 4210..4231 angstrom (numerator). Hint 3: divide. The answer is 0.94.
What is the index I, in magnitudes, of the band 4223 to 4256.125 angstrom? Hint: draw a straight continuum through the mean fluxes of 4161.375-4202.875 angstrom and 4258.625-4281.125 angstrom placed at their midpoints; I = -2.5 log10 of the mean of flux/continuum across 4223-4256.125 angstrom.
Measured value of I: -0.03 mag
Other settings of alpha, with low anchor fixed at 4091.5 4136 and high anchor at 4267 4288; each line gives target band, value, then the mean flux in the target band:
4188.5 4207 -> 0.024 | 8.13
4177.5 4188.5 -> -0.047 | 8.74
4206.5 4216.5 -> 0.056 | 7.85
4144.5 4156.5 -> 0.078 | 7.9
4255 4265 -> 0.009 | 8.02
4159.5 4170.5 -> 0.026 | 8.23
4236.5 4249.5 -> -0.027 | 8.35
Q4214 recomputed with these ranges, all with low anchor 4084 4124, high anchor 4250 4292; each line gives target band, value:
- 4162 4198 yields -0.5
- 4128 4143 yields -0.2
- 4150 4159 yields 0.3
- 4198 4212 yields 0.4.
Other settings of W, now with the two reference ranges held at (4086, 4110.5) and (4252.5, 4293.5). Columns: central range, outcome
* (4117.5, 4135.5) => -0.05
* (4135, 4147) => 0.05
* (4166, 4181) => -0.02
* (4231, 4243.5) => 0.00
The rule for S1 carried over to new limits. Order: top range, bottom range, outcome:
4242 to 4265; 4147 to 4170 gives 1.07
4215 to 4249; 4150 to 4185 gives 1.00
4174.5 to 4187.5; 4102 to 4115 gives 1.08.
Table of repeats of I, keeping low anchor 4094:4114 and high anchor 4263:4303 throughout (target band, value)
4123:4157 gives 0.006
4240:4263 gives -0.030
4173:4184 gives -0.047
